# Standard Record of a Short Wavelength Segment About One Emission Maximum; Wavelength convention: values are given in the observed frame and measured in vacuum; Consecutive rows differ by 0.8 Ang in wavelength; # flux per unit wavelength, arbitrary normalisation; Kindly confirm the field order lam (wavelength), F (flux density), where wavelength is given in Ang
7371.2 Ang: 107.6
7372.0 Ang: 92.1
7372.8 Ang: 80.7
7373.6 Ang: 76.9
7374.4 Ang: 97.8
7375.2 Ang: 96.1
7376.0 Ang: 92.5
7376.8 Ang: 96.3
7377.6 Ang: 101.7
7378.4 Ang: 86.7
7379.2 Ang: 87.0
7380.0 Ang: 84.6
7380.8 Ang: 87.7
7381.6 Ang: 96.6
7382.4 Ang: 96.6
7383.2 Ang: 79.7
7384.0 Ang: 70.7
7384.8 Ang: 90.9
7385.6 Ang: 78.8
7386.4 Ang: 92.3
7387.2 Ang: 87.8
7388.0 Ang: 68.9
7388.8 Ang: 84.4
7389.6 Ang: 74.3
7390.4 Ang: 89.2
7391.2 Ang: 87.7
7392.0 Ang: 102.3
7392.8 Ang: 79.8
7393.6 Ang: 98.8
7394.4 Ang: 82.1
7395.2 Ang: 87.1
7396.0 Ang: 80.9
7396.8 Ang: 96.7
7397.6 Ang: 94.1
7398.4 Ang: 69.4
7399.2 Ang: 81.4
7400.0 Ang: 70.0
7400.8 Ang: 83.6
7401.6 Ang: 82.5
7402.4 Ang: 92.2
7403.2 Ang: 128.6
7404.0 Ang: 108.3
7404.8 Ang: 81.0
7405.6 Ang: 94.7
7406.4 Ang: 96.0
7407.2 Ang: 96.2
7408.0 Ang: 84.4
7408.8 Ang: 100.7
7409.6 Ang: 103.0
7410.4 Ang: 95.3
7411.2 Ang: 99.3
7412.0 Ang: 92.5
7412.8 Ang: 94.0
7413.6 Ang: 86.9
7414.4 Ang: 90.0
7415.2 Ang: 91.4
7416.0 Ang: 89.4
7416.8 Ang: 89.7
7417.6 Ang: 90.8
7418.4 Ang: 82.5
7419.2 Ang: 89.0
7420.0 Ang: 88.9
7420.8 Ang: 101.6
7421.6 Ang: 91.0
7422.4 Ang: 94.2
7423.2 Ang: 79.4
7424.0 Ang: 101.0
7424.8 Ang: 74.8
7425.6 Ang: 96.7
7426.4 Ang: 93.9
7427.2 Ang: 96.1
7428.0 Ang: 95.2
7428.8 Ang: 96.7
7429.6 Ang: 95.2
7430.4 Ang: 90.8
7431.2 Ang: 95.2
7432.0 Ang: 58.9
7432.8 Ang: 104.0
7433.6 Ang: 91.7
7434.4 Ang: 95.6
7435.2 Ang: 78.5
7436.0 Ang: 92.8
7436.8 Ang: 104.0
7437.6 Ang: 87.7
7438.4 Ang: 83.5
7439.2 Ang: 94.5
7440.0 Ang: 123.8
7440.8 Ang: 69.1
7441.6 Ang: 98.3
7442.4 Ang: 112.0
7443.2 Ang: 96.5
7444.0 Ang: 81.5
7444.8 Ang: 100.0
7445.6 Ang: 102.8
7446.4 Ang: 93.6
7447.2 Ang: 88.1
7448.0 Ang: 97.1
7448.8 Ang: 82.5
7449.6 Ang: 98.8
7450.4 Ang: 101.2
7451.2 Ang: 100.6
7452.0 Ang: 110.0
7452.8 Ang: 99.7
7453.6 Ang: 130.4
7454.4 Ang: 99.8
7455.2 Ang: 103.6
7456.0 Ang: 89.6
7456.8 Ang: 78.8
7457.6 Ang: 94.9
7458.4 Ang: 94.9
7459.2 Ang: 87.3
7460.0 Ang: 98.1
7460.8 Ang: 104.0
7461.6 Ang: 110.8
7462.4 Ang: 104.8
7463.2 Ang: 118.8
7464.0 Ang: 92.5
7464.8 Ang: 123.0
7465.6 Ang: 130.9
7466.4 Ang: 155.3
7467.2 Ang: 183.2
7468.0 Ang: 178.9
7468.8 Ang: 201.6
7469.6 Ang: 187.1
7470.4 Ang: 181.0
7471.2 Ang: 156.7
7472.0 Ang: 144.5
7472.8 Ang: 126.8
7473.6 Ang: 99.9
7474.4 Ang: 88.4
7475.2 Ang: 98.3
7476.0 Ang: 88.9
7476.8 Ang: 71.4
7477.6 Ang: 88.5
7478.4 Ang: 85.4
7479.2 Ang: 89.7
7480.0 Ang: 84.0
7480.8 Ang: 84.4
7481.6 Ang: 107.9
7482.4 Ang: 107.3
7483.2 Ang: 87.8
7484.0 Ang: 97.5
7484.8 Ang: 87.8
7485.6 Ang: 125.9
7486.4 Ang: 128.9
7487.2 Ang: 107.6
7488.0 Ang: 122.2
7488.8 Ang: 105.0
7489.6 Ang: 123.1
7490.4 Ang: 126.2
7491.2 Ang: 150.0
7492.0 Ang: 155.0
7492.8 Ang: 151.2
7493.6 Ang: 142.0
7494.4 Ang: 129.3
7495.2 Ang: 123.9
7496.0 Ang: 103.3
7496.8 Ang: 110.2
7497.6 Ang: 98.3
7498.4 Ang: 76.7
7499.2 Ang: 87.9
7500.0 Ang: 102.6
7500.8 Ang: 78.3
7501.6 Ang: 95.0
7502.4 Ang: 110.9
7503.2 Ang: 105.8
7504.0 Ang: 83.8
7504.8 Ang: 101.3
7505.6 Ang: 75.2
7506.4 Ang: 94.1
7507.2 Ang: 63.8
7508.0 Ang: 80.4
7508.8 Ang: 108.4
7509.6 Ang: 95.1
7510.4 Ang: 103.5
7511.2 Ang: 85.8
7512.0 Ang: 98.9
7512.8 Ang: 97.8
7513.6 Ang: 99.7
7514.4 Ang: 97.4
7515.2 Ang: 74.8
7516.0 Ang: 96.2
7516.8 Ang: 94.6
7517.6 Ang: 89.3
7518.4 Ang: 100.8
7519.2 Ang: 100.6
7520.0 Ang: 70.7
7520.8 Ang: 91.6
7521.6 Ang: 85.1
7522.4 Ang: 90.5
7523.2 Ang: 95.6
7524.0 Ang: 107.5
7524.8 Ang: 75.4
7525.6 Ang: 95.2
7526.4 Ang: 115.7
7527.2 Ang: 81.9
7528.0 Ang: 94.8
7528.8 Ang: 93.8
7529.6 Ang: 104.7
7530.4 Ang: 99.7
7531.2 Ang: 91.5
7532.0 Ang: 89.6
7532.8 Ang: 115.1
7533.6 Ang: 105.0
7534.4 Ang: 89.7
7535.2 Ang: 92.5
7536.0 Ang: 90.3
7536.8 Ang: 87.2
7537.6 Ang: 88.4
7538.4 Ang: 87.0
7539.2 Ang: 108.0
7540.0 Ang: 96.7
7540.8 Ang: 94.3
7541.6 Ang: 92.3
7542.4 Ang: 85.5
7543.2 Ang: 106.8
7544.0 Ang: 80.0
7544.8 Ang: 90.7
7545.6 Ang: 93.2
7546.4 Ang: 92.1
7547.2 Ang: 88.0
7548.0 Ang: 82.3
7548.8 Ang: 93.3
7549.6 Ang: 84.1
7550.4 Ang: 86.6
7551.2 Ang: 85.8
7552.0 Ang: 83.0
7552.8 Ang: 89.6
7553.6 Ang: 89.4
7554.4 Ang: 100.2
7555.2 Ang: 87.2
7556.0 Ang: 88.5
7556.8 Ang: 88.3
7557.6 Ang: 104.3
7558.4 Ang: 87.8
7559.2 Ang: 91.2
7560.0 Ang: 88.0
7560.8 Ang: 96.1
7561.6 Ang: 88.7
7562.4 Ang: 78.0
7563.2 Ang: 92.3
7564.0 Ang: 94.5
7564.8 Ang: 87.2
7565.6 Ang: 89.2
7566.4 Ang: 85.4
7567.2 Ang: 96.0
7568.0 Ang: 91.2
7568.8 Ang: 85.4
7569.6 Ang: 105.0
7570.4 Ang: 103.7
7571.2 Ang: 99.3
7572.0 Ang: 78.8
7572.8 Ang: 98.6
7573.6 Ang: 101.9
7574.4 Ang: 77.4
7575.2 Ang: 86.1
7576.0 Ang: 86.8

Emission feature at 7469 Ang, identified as H-alpha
